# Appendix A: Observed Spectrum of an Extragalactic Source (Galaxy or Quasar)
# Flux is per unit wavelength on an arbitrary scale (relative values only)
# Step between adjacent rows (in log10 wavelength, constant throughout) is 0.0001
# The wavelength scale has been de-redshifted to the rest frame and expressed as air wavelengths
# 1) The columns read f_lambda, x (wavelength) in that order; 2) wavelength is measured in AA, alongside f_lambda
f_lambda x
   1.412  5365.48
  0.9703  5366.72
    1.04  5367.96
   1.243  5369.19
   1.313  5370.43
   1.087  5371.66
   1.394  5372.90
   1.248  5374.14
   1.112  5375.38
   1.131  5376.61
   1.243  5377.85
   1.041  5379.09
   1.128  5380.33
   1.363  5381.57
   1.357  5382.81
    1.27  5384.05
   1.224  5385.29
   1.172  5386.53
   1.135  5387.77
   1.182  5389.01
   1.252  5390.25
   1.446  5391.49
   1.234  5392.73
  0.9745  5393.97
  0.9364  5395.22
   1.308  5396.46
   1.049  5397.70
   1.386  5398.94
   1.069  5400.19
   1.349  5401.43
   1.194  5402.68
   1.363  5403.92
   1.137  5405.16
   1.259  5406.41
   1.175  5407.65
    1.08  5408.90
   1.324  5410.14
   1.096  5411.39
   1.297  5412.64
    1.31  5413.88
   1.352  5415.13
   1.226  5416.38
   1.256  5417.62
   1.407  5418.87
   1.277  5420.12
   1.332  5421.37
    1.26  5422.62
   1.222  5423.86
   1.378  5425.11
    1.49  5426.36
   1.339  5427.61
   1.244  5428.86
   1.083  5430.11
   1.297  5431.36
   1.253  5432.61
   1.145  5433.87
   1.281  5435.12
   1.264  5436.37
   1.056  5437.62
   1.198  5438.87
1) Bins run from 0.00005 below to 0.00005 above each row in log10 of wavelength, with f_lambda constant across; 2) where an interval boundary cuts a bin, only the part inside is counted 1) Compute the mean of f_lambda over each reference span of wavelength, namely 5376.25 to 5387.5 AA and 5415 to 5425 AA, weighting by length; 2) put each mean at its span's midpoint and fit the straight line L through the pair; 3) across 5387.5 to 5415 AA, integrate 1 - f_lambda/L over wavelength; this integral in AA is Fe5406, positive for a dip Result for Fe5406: 0.95 AA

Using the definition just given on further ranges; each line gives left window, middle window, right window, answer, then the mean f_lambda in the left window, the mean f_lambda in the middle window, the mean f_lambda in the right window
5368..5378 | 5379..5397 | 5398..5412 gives 0.12 AA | 1.21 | 1.21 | 1.22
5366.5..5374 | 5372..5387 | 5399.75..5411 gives -0.31 AA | 1.19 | 1.22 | 1.22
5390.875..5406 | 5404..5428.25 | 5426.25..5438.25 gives -1.12 AA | 1.2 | 1.28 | 1.23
